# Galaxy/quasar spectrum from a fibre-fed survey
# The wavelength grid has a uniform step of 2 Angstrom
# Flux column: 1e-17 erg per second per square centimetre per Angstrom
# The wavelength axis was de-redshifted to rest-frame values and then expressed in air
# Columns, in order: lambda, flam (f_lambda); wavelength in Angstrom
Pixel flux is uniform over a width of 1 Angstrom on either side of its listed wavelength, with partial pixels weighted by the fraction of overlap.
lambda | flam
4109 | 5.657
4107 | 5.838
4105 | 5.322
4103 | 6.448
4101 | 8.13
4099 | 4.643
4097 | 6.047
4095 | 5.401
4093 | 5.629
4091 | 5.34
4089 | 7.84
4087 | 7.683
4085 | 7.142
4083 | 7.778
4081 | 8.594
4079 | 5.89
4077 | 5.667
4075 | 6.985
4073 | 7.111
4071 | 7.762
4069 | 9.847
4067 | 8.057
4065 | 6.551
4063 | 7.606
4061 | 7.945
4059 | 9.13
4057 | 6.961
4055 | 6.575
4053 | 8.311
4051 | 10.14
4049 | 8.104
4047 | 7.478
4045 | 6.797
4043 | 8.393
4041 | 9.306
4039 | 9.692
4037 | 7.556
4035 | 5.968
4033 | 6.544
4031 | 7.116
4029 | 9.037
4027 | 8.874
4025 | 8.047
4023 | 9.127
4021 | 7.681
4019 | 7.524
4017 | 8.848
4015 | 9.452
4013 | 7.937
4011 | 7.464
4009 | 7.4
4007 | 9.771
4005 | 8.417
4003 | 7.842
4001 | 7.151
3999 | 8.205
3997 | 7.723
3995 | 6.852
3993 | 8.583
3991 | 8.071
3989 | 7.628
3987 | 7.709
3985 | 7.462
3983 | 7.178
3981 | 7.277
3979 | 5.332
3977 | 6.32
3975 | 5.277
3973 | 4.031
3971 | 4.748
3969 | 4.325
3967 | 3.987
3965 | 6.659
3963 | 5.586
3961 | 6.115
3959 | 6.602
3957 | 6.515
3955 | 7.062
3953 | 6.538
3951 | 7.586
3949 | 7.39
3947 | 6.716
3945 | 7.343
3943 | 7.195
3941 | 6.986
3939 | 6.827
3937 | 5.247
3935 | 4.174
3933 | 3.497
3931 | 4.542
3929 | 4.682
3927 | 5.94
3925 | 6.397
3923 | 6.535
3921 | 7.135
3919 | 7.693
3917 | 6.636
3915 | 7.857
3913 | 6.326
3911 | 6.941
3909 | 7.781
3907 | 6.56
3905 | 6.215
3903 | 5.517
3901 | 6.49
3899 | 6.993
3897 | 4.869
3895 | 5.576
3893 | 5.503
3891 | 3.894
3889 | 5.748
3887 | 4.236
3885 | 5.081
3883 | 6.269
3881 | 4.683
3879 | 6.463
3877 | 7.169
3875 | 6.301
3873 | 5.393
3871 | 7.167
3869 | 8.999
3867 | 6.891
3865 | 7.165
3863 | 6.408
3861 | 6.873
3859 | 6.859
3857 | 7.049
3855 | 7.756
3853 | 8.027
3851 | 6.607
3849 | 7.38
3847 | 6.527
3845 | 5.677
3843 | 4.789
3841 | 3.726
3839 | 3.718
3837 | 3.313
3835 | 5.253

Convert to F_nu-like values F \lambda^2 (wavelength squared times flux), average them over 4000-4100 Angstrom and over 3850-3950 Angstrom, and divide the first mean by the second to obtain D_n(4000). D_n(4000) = 1.30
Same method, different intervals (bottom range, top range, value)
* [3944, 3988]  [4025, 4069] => 1.32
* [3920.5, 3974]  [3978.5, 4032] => 1.38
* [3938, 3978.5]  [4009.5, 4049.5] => 1.35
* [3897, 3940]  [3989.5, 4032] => 1.39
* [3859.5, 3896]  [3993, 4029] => 1.43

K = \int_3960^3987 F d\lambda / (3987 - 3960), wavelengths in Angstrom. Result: 5.79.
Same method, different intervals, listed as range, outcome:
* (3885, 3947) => 6.04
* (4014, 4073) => 8.07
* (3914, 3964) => 6.35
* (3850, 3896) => 6.35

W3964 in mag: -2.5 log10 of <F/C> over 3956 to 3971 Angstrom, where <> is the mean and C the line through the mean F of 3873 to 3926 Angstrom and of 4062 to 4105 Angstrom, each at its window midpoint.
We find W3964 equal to 0.15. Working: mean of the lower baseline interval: 6.17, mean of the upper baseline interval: 6.92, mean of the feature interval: 5.62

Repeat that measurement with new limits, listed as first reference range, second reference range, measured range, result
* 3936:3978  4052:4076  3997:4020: -0.18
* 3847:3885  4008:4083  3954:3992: 0.20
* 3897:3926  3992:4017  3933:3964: 0.13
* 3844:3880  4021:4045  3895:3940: 0.19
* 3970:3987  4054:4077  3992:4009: -0.24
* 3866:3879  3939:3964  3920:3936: 0.27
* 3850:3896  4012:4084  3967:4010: 0.07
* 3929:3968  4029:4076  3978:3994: -0.10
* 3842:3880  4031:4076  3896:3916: 0.08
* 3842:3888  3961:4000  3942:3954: -0.10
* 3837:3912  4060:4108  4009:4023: -0.22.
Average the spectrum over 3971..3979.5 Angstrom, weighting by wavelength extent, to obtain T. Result 5.18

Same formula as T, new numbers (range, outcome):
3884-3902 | 5.38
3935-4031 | 7.11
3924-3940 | 5.16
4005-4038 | 8.03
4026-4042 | 8.01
